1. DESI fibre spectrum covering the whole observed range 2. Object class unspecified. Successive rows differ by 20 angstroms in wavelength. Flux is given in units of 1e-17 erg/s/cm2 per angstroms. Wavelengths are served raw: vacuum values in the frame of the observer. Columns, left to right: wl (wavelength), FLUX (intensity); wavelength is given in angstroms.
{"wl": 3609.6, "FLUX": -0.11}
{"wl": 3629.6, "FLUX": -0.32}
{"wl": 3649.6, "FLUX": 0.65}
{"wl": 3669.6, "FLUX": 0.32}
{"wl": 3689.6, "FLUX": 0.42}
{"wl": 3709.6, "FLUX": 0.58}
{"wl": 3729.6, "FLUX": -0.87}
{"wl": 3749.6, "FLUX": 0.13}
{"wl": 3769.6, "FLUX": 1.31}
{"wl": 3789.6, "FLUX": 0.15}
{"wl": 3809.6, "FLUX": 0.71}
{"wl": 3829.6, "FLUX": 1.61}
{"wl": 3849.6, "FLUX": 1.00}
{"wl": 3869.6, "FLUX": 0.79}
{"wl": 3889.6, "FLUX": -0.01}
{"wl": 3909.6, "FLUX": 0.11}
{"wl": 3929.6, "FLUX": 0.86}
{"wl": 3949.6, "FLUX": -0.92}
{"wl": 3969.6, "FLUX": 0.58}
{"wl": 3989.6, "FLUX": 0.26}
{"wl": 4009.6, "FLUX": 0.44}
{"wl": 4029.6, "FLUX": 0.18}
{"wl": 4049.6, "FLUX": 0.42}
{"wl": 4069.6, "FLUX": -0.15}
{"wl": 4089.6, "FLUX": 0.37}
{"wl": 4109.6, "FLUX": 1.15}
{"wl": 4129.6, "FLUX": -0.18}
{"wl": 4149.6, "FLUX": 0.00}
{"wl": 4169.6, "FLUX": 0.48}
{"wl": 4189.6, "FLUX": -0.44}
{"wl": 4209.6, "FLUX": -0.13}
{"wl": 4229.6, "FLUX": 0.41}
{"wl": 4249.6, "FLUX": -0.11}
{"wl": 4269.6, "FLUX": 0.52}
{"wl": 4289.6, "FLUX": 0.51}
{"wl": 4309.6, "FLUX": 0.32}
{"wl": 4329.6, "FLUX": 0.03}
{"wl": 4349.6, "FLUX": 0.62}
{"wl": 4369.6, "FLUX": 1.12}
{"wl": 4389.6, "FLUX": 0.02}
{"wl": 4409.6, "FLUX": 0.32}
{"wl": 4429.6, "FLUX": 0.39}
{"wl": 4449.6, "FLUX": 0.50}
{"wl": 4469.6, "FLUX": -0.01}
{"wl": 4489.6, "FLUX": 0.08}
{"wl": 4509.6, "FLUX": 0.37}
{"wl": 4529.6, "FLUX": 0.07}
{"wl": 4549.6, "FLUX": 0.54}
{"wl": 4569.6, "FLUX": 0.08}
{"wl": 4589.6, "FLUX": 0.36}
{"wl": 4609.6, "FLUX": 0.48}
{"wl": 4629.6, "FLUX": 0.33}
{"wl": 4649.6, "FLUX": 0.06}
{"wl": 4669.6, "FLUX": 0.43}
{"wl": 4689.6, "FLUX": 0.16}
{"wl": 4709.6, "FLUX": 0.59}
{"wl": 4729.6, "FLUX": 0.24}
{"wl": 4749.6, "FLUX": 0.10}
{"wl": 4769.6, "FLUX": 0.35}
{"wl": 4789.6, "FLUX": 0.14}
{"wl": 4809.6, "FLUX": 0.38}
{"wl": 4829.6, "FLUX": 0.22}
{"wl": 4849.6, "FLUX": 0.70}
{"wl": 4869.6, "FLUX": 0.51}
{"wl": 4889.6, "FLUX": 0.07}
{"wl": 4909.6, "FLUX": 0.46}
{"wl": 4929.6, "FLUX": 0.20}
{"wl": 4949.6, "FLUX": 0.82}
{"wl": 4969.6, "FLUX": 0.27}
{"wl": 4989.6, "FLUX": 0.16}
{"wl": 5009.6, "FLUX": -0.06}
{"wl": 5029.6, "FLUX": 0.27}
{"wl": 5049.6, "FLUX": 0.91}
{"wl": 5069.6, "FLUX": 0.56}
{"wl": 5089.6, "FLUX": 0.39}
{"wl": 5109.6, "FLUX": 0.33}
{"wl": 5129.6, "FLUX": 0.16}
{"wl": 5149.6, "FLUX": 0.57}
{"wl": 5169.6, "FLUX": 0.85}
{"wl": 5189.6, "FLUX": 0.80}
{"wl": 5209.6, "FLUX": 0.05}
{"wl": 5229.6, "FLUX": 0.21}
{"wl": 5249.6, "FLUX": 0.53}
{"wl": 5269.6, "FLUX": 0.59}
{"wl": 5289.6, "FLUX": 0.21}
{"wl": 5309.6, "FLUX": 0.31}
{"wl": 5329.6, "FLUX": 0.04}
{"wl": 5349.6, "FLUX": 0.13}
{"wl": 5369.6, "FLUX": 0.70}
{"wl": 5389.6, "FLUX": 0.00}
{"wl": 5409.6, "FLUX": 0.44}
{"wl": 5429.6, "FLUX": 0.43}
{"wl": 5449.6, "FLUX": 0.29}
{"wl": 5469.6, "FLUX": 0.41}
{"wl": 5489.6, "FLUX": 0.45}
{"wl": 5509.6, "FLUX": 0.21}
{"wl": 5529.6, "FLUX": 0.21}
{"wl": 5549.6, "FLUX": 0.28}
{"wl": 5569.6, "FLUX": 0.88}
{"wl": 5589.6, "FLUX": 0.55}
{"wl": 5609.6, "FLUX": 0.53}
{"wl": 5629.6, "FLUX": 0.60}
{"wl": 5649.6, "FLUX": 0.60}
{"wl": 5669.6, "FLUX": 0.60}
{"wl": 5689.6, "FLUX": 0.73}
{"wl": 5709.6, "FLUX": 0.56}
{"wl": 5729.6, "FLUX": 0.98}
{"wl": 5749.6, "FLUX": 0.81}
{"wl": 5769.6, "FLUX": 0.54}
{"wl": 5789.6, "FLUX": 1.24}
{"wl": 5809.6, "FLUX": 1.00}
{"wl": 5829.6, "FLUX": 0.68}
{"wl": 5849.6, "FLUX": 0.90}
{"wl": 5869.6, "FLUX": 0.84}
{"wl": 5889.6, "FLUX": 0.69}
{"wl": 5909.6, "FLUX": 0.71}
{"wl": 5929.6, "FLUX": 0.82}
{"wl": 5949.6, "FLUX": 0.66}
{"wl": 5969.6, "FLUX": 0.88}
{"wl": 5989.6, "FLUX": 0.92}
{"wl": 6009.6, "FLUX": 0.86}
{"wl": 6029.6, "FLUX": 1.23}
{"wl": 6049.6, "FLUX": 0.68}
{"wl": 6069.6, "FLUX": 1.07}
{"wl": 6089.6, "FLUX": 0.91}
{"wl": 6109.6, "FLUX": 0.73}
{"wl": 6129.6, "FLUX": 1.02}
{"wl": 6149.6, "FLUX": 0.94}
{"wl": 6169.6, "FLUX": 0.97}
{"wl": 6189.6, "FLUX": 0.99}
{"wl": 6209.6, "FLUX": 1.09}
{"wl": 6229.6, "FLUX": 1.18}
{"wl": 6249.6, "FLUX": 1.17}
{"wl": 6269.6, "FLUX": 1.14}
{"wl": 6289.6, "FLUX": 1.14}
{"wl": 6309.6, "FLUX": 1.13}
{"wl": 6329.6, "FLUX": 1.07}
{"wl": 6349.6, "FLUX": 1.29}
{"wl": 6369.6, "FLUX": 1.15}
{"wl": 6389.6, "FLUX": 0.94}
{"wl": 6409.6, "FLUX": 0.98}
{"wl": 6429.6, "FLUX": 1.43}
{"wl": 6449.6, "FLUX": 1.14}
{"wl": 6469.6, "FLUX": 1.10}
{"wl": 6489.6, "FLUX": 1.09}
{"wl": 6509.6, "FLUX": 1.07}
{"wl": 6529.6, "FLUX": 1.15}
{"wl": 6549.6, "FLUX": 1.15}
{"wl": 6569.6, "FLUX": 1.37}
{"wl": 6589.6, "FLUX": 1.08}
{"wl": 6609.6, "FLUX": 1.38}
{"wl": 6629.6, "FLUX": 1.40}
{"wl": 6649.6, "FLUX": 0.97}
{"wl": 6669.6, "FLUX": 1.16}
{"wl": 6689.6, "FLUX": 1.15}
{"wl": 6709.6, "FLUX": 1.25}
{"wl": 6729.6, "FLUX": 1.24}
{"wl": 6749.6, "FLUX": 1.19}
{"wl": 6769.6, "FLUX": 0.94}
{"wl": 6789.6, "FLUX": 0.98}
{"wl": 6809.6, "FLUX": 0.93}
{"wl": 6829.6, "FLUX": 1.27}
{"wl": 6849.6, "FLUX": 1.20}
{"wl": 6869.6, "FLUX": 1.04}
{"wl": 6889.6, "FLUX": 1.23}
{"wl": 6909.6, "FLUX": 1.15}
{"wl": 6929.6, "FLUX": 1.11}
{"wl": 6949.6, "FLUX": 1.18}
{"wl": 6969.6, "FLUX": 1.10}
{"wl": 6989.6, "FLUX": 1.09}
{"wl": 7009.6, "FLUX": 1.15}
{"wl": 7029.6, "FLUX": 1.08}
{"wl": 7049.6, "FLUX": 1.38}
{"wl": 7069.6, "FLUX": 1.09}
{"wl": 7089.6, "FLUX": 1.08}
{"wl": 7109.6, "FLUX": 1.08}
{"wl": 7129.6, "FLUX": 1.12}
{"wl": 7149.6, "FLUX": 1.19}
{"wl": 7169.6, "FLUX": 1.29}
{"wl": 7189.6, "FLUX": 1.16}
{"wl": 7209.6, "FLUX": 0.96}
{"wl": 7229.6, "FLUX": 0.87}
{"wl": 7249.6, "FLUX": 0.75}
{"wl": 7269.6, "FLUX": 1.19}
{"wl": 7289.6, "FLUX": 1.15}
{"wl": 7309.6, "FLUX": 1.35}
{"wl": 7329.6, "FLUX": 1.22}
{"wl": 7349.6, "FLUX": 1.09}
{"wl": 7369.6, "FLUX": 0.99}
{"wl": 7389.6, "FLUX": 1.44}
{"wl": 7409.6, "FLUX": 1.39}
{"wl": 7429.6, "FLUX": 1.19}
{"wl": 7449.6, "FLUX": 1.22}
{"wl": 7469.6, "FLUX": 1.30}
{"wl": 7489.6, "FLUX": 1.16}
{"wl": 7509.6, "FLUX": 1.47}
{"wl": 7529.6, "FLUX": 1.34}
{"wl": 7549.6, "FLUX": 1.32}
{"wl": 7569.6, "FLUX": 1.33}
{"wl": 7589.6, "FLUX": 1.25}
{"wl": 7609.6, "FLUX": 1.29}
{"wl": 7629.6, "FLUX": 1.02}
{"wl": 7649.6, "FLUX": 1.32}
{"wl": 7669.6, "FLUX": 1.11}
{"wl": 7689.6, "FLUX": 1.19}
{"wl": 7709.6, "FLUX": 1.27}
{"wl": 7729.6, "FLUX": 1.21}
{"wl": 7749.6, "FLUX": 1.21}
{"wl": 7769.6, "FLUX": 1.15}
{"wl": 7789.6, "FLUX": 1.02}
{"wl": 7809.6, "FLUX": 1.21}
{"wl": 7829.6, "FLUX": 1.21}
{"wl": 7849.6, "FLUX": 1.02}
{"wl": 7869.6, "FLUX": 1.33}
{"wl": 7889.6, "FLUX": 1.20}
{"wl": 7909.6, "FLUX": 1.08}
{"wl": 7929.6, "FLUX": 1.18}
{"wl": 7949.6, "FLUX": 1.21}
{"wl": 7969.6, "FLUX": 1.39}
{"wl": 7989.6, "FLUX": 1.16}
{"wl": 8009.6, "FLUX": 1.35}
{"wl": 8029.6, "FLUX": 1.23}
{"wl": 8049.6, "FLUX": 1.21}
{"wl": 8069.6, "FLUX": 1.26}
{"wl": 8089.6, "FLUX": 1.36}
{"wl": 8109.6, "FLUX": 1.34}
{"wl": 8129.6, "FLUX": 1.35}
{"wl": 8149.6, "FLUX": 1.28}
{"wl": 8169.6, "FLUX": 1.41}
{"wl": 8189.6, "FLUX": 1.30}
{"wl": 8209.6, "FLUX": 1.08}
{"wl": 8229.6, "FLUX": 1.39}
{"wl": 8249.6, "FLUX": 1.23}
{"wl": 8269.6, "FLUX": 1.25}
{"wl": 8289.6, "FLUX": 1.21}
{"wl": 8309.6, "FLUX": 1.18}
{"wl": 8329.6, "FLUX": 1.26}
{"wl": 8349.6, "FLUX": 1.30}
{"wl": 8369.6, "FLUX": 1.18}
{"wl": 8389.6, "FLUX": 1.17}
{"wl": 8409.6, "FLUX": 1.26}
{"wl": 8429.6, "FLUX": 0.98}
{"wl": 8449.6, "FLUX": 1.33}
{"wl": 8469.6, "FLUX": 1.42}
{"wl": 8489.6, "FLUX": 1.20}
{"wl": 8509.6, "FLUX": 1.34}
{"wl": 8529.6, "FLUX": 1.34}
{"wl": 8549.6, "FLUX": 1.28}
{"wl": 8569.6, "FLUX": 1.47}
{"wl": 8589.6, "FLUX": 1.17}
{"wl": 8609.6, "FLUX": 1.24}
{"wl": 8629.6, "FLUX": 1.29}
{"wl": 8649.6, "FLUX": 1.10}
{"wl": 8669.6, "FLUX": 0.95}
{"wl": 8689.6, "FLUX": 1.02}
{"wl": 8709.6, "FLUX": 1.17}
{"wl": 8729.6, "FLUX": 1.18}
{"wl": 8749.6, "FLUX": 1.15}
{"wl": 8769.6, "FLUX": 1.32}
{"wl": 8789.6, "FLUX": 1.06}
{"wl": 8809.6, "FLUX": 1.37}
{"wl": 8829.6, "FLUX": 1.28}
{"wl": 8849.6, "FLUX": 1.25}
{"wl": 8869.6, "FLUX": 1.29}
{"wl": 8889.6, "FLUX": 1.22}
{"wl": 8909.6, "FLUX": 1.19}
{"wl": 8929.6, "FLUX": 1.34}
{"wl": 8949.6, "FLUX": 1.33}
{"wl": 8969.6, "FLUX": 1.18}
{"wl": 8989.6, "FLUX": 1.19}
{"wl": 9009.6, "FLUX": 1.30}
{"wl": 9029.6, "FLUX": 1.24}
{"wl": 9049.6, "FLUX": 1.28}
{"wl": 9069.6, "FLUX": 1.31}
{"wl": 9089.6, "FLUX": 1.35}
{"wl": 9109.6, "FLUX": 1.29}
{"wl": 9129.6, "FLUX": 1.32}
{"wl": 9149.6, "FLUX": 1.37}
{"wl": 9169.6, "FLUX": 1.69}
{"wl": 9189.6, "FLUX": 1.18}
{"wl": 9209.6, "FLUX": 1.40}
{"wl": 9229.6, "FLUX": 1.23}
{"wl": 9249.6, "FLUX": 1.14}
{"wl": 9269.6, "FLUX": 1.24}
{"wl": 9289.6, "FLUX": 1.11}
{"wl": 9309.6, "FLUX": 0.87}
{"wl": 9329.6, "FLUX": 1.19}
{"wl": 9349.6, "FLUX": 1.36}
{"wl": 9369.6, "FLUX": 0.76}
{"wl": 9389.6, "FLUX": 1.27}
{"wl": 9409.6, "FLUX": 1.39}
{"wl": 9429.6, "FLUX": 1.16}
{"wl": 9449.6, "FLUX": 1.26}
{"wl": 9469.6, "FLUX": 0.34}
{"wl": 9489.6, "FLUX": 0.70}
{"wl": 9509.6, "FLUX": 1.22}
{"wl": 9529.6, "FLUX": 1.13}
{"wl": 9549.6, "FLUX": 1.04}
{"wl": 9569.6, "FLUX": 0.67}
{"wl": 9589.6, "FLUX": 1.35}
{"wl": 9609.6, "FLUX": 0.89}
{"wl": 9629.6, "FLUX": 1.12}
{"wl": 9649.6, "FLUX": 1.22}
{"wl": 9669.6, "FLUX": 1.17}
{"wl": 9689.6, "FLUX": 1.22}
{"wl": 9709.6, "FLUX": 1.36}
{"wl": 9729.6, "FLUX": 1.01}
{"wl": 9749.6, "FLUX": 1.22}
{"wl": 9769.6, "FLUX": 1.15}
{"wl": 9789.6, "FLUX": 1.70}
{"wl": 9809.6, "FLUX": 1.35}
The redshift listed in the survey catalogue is 0.39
